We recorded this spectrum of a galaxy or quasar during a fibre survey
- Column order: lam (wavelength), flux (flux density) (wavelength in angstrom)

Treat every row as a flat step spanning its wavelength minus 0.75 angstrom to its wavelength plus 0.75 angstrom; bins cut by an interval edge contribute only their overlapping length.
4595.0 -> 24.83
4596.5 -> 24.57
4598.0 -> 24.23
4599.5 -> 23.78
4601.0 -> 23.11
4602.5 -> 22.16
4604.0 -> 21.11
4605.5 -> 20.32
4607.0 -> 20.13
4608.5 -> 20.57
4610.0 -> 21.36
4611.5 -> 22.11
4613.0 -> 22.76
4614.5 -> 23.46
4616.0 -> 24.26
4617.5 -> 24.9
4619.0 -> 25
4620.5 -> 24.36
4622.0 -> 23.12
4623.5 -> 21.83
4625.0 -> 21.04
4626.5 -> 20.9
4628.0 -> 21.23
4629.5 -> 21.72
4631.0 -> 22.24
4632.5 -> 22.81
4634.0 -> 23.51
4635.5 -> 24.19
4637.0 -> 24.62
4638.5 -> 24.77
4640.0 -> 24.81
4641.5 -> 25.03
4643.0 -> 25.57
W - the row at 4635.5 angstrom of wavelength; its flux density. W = 24.19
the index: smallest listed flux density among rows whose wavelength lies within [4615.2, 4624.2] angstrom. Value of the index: 21.83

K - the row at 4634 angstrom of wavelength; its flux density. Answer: 23.51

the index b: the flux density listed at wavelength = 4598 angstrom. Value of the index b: 24.23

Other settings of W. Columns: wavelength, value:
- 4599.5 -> 23.78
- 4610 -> 21.36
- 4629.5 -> 21.72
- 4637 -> 24.62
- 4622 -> 23.12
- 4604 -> 21.11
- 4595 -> 24.83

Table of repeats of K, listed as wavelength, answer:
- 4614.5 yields 23.46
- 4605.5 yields 20.32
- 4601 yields 23.11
